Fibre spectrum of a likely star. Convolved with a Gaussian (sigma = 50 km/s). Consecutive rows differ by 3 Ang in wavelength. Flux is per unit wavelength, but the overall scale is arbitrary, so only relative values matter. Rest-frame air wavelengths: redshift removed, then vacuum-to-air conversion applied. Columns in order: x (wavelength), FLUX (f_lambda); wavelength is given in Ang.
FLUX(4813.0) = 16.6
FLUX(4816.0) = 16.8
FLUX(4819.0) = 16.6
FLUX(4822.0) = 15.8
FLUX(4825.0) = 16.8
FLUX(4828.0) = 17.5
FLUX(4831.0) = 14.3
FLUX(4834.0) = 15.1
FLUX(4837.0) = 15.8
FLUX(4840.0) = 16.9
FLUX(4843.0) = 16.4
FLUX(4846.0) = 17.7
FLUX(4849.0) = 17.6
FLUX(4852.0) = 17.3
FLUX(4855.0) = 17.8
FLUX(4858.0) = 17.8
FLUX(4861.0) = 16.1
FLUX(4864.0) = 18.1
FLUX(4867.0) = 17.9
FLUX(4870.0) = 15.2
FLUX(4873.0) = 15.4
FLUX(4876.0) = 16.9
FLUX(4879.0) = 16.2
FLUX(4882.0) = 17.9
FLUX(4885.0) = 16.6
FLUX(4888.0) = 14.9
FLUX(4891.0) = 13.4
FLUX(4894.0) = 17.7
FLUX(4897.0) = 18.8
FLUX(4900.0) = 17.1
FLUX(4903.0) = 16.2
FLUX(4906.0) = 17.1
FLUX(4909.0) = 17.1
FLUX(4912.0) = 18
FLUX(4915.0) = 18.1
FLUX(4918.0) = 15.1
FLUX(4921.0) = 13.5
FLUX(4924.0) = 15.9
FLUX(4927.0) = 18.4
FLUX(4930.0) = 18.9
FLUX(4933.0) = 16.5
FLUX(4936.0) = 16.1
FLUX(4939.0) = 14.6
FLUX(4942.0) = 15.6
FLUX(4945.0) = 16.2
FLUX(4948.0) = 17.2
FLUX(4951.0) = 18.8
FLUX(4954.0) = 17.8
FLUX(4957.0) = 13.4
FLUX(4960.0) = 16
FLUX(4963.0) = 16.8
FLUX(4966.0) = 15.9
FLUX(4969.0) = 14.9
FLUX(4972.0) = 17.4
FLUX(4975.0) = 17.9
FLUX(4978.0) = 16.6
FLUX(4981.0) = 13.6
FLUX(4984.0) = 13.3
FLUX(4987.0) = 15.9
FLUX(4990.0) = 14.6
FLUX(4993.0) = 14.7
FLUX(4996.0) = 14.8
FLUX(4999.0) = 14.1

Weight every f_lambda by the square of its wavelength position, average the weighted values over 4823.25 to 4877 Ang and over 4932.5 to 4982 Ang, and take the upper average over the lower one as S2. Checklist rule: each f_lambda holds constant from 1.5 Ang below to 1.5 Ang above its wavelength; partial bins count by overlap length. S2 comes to 1.0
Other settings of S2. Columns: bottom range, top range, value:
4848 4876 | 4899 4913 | 1.02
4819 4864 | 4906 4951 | 1.03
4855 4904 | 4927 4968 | 1.02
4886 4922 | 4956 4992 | 0.97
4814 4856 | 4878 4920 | 1.03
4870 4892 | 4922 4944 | 1.06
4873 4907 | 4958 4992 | 0.98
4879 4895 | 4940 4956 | 1.08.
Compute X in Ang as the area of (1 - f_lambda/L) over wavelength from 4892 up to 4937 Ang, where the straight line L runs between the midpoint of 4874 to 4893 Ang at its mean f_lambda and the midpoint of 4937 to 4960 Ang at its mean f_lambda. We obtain -2.3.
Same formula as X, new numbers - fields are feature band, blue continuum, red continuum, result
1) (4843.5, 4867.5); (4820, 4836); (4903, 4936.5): -1.9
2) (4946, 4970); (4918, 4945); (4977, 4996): -1.4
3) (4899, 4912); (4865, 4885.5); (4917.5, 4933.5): -0.4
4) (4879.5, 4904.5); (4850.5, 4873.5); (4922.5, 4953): 0.6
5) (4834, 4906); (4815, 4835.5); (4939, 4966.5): -2.5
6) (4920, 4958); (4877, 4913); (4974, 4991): -1.1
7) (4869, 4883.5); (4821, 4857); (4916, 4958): 0.1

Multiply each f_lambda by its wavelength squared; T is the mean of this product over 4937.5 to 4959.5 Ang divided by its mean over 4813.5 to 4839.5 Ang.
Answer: 1.06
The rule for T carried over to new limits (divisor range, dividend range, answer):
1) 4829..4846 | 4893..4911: 1.12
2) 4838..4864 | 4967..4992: 0.95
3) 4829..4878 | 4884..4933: 1.02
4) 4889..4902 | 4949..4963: 1.02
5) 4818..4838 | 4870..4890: 1.03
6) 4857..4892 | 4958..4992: 1.00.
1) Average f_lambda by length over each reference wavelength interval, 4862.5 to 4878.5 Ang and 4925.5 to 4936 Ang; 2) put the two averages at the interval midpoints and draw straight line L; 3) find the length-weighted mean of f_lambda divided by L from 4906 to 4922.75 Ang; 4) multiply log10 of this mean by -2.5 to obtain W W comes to 0.06 mag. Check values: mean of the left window 16.7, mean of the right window 17.7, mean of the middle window 16.4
